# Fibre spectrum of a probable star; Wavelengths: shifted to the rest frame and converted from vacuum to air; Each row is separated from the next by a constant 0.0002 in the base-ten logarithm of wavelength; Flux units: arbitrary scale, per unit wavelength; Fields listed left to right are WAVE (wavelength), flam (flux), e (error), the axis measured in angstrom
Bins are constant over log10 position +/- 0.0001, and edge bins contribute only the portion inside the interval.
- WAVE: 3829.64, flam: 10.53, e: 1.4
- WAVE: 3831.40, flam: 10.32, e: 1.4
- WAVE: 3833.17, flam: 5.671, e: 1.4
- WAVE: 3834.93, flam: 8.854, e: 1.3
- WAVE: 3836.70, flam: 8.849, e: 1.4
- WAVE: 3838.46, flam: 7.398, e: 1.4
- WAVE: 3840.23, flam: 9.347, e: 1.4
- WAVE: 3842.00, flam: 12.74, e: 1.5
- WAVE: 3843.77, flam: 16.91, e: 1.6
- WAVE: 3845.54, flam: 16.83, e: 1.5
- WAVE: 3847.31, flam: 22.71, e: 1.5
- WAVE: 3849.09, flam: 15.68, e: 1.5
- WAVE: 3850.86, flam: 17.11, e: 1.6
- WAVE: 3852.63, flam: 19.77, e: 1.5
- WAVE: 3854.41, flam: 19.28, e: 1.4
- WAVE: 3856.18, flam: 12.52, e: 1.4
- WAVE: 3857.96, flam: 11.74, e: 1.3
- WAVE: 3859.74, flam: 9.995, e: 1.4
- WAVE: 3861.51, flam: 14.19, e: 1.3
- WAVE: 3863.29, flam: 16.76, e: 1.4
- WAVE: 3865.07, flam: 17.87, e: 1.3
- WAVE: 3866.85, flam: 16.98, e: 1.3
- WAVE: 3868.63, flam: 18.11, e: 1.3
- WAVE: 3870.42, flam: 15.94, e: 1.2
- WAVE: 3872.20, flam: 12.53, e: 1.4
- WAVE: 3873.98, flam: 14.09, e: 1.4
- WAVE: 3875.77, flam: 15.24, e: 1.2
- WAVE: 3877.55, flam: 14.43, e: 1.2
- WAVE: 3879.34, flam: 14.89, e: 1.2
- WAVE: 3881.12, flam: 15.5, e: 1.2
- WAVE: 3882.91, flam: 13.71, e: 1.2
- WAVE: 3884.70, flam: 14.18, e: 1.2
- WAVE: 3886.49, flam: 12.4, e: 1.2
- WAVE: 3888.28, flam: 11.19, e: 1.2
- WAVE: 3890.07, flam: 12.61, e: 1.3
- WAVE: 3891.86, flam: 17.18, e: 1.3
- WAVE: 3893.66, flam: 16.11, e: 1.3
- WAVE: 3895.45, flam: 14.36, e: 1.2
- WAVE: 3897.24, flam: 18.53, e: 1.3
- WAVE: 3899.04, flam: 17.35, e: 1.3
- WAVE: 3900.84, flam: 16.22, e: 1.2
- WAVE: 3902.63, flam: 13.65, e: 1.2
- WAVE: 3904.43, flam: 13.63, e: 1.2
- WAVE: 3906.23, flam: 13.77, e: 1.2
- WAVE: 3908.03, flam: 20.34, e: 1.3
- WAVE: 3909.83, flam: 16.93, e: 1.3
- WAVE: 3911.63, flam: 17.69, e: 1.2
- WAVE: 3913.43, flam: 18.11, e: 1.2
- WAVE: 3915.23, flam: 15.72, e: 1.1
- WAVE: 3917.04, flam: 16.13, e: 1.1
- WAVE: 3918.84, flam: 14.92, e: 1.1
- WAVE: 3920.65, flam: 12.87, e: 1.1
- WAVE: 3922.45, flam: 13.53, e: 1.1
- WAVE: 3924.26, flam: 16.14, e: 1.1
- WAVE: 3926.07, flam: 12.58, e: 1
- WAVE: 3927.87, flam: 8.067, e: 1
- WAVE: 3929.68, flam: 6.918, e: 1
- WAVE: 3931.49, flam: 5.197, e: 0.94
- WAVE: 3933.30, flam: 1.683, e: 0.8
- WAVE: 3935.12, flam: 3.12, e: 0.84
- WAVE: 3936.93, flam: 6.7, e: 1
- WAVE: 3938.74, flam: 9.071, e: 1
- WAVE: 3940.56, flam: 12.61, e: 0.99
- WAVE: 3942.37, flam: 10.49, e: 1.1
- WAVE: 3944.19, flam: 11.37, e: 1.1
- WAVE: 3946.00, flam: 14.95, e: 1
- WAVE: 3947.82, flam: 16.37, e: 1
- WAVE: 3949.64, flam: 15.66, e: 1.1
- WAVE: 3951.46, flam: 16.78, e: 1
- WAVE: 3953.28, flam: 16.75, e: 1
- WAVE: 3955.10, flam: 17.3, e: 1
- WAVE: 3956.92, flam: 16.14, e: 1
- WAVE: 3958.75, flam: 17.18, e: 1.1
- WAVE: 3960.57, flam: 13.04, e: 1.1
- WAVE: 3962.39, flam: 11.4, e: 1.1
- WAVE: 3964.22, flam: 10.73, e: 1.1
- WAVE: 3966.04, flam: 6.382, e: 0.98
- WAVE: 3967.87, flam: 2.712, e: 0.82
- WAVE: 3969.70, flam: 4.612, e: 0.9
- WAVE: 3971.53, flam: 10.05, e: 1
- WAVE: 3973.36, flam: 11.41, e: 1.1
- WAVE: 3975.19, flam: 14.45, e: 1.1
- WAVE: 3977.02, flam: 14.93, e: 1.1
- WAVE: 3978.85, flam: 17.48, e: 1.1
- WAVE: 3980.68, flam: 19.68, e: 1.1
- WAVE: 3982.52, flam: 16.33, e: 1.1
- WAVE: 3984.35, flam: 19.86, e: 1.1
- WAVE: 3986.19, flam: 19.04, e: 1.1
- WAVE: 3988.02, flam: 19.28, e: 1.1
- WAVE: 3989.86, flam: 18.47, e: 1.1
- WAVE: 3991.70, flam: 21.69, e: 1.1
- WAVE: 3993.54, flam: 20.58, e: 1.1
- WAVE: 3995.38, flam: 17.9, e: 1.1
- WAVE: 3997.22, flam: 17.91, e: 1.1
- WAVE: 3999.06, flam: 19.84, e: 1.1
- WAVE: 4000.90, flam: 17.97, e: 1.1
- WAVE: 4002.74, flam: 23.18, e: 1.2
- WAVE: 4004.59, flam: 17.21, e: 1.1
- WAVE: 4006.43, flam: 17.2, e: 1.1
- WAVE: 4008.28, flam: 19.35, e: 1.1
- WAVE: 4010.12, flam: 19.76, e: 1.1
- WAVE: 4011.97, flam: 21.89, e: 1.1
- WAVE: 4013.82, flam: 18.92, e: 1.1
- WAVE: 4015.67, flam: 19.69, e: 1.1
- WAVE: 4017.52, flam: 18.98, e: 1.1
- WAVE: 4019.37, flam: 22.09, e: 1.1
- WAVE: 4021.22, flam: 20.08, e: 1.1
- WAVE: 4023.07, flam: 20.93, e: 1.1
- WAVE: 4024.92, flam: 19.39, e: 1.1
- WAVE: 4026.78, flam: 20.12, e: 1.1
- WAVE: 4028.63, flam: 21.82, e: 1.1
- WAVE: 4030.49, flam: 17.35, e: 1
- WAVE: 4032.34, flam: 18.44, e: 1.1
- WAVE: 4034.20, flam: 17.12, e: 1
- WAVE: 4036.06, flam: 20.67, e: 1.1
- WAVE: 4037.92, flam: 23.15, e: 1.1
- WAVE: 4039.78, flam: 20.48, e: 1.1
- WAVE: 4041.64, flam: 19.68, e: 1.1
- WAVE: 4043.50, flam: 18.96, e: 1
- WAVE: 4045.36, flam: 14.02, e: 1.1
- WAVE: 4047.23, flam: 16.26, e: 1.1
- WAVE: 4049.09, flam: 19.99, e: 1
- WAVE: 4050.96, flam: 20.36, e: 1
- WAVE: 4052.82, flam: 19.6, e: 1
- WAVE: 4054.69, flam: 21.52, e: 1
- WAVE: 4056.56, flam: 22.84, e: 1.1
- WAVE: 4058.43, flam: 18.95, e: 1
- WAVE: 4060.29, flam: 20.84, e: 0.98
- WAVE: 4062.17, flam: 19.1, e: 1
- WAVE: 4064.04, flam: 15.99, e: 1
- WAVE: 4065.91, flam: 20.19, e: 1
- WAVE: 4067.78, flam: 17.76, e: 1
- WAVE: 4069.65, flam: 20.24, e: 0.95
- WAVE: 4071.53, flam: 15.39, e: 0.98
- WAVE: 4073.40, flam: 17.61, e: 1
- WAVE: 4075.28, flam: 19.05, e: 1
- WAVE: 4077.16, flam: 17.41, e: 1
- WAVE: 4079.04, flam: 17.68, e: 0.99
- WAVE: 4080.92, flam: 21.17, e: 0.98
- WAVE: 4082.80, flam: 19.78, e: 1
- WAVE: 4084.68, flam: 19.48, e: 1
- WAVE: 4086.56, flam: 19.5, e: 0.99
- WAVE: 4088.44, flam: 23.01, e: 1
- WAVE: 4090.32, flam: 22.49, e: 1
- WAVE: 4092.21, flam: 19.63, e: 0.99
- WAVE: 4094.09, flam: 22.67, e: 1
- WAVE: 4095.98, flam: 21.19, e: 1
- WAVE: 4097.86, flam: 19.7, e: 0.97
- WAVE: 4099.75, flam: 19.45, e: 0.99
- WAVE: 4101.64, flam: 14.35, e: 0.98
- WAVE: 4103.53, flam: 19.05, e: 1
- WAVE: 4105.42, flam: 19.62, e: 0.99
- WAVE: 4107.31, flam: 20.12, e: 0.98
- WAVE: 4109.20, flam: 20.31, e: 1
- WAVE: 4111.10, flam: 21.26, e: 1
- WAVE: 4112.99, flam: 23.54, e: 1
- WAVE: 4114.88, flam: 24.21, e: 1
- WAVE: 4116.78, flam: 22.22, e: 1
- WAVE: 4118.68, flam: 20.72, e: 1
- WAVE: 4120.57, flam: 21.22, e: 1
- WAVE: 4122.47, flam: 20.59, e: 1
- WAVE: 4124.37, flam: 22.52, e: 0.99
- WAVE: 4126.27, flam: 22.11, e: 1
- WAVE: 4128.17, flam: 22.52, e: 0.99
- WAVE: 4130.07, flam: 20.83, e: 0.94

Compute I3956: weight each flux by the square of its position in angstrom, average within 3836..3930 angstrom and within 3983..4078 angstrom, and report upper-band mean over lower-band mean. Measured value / 1.40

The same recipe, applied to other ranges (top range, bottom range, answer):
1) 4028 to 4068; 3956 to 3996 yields 1.36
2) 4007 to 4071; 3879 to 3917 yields 1.36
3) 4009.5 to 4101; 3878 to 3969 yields 1.59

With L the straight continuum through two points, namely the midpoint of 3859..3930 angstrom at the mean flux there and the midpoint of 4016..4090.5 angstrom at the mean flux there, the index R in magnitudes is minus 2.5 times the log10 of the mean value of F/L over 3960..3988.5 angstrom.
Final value 0.296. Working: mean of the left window 14.9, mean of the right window 19.5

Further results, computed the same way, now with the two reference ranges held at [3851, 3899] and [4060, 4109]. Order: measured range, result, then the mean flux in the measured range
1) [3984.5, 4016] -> -0.105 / 19.4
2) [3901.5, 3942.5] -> 0.290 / 12.2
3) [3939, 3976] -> 0.320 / 12.4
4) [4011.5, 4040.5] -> -0.108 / 20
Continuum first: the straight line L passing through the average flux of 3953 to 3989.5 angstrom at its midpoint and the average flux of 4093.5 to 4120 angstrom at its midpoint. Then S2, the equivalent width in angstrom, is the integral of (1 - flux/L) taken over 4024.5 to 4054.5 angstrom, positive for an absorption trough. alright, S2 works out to -3.4 angstrom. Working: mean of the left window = 14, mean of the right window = 20.6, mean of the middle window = 19.3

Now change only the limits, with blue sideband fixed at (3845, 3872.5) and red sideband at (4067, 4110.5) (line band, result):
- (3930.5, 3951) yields 8.8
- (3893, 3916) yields 0.7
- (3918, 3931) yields 4.0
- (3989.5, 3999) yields -0.7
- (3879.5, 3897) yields 2.4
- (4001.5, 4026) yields -2.0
